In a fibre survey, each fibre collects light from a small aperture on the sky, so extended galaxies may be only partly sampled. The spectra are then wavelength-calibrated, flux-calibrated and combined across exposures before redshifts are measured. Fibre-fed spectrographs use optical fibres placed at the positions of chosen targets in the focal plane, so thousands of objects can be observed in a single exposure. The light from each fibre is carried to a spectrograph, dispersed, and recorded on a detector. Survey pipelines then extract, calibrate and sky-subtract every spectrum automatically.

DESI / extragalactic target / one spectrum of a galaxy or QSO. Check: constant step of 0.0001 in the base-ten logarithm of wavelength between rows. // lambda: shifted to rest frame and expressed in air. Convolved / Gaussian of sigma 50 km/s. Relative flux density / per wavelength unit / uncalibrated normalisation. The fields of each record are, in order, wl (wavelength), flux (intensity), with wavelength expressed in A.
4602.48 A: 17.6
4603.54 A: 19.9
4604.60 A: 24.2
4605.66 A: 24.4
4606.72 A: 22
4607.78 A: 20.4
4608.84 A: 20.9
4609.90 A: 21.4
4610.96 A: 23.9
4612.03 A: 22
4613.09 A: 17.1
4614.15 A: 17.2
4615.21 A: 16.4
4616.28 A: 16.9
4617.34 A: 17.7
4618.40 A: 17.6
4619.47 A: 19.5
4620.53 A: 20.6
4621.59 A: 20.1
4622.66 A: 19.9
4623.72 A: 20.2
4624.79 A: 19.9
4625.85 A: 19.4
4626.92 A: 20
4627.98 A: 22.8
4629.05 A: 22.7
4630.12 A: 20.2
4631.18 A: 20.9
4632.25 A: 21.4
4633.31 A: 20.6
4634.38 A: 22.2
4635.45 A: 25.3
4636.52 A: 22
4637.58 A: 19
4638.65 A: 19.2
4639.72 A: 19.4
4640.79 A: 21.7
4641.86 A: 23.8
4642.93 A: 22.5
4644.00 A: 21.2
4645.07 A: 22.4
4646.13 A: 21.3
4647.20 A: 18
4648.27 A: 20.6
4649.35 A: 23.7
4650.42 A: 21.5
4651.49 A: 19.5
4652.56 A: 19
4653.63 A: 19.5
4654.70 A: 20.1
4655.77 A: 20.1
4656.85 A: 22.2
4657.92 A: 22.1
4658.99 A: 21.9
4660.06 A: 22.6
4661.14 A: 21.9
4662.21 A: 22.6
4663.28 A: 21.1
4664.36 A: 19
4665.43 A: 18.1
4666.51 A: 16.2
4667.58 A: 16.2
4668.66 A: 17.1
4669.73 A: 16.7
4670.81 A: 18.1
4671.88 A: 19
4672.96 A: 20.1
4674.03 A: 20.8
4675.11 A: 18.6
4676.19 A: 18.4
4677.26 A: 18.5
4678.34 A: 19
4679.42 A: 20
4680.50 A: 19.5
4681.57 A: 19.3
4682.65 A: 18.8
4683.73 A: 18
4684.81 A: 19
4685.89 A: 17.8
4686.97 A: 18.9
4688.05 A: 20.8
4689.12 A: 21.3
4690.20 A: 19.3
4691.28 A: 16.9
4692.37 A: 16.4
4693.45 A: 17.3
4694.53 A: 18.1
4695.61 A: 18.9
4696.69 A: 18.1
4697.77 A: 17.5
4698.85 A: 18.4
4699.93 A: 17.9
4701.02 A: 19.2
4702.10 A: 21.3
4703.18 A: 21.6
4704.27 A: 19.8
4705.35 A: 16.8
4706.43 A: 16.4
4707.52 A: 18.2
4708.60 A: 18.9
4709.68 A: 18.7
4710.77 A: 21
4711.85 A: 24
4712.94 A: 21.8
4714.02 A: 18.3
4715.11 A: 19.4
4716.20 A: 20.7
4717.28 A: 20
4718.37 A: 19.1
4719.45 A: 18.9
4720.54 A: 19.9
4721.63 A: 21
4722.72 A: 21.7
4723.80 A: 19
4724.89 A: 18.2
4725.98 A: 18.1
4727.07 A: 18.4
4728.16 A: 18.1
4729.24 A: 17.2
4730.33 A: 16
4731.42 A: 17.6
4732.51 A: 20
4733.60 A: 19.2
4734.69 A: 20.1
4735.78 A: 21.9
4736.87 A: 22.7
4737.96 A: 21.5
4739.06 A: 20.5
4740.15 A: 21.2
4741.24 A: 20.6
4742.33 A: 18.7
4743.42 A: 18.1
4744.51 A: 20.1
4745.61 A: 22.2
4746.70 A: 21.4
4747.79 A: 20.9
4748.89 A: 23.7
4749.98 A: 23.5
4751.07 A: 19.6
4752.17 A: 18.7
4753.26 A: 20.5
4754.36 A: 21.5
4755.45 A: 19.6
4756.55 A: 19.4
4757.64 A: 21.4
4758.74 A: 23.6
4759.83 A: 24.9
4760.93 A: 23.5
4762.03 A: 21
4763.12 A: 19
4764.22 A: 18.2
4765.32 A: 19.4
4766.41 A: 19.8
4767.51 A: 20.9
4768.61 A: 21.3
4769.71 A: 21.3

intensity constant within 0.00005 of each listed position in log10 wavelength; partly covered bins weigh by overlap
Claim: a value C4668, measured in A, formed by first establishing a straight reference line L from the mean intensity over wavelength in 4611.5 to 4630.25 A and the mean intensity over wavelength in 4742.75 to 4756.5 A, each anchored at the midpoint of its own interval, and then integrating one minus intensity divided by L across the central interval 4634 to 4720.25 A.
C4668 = 1.2 A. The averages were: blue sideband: 19.4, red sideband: 20.7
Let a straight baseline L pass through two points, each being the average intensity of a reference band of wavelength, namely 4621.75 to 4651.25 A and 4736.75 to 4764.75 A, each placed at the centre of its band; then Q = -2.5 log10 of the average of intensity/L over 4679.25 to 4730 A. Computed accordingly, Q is 0.11 mag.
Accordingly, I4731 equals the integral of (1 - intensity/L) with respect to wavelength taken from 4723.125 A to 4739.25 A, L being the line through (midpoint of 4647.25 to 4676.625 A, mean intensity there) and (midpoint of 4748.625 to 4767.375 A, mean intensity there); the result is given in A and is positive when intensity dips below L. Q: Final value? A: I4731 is 1.1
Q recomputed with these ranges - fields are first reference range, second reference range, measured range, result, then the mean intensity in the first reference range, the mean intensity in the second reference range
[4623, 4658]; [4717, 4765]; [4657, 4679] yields 0.073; 21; 20.2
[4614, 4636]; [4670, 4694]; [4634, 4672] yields -0.052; 20.1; 18.9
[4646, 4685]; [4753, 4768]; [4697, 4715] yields 0.047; 19.7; 20.9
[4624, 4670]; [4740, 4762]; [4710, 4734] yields 0.085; 20.7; 21.2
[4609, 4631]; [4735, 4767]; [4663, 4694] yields 0.095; 19.8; 20.9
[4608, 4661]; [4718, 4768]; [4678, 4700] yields 0.099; 20.6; 20.2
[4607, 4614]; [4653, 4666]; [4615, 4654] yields 0.016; 20.8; 20.9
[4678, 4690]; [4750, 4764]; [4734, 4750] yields -0.017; 19.3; 21.1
